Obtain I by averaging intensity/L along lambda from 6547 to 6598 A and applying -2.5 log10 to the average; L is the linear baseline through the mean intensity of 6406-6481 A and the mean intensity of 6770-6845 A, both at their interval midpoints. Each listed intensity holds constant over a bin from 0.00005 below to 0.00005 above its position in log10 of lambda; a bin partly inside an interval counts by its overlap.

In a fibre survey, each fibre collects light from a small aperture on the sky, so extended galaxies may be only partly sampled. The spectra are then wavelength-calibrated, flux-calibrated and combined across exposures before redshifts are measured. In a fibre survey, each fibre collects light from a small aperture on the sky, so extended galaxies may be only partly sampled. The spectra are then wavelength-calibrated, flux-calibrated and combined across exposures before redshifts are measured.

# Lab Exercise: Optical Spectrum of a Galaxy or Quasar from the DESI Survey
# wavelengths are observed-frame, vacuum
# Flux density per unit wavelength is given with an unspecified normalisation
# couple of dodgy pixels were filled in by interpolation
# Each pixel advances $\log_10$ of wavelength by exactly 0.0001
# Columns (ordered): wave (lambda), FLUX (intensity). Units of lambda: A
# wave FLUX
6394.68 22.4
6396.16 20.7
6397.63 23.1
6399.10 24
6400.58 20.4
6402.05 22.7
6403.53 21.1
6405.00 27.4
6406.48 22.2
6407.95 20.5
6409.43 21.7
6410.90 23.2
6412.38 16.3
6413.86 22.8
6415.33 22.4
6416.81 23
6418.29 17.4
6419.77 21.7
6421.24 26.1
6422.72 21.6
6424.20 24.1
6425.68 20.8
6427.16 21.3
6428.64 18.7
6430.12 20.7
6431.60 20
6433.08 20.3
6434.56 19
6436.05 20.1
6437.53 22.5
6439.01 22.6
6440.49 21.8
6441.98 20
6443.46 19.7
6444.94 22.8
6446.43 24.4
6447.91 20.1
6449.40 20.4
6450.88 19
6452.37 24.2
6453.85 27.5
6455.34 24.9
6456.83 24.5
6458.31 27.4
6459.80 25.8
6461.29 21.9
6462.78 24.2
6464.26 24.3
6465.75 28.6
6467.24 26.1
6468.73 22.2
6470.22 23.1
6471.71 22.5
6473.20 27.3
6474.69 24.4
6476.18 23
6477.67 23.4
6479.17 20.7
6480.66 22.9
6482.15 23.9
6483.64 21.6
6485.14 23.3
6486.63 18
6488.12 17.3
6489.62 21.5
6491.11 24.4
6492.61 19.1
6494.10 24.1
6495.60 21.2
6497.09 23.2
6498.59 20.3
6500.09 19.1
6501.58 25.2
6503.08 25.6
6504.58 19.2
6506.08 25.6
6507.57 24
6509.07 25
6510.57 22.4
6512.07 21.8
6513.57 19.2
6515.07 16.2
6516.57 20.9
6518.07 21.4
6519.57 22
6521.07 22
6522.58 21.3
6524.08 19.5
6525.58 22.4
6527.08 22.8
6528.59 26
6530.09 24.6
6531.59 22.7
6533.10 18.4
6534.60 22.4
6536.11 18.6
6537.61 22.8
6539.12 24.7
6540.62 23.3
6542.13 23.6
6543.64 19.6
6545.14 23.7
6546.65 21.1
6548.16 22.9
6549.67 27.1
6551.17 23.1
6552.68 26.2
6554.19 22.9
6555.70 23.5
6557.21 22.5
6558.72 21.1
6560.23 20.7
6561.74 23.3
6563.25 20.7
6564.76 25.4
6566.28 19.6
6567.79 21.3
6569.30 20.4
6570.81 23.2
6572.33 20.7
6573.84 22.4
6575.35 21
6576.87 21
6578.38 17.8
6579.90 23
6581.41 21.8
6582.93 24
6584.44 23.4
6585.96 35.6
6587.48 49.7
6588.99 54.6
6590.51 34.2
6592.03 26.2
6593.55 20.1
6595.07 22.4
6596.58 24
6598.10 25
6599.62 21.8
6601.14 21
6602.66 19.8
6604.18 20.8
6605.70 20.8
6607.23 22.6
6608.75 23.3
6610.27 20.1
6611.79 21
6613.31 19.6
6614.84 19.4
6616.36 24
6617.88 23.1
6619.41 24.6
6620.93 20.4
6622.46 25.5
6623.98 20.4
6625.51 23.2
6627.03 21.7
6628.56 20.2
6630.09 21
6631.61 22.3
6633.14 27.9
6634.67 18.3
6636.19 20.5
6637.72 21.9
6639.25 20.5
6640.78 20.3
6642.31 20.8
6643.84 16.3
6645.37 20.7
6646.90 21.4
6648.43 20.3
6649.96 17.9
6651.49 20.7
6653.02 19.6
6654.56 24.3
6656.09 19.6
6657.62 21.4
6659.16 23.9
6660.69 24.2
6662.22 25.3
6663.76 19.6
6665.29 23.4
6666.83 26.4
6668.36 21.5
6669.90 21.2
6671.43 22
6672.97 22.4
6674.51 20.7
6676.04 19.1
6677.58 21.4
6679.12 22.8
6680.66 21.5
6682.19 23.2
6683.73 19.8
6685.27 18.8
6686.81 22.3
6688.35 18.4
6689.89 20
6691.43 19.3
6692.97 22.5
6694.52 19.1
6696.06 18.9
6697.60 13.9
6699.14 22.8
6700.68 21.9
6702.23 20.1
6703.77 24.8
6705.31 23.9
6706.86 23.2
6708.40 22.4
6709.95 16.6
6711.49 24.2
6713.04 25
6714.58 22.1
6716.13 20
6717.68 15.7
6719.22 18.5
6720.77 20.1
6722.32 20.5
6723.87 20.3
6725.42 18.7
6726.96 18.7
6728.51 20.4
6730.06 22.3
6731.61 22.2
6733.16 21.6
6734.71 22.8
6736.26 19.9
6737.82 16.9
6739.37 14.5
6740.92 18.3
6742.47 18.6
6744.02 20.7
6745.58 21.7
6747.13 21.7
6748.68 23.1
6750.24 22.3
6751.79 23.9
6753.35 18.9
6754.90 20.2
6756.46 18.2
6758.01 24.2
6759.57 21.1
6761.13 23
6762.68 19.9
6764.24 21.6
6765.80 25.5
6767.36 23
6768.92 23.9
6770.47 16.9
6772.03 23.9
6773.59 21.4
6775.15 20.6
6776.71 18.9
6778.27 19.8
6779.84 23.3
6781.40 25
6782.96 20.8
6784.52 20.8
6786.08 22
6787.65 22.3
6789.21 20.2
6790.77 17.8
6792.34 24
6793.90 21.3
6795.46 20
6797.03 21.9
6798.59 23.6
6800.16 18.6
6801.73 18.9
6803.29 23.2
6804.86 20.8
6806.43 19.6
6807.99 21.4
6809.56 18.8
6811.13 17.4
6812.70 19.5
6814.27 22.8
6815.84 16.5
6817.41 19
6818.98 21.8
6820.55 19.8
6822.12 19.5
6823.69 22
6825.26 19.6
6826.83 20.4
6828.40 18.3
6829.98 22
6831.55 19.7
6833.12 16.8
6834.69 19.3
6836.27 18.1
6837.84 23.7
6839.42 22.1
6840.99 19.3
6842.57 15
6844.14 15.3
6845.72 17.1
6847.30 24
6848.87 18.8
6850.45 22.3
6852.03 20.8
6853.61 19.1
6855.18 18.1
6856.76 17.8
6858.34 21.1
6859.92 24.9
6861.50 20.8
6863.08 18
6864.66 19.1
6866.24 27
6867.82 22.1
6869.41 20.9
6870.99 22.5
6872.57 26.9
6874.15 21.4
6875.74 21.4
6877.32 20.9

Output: -0.15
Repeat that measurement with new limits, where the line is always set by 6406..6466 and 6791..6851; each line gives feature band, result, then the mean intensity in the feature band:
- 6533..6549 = -0.025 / 22.1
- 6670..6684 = -0.034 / 21.5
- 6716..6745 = 0.055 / 19.5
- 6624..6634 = -0.070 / 22.5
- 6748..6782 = -0.072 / 21.7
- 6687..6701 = 0.056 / 19.7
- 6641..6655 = 0.045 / 20.1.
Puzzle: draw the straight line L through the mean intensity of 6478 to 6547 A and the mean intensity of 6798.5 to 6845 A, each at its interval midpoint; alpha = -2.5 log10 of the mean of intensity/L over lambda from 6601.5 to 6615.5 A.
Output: 0.02 mag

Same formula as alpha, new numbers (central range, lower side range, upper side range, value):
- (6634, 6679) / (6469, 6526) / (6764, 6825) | 0.01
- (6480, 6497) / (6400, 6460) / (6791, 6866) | 0.00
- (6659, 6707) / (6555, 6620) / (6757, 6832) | 0.06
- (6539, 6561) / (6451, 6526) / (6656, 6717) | -0.03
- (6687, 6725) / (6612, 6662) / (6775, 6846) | 0.02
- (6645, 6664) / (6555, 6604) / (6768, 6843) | 0.09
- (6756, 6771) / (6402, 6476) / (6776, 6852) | -0.07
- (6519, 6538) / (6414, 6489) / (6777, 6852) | 0.00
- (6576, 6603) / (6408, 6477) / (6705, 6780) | -0.24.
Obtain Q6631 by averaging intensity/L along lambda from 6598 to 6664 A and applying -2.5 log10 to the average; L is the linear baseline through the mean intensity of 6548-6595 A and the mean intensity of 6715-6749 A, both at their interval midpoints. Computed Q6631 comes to 0.081 mag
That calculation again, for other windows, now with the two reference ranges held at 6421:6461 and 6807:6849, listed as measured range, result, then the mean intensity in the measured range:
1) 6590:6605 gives -0.11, 23.3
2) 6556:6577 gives -0.02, 21.7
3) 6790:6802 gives -0.06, 20.8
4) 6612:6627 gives -0.06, 22.2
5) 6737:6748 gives 0.07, 19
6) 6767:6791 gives -0.08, 21.3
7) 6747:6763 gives -0.08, 21.5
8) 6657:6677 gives -0.09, 22.4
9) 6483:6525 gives 0.01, 21.6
